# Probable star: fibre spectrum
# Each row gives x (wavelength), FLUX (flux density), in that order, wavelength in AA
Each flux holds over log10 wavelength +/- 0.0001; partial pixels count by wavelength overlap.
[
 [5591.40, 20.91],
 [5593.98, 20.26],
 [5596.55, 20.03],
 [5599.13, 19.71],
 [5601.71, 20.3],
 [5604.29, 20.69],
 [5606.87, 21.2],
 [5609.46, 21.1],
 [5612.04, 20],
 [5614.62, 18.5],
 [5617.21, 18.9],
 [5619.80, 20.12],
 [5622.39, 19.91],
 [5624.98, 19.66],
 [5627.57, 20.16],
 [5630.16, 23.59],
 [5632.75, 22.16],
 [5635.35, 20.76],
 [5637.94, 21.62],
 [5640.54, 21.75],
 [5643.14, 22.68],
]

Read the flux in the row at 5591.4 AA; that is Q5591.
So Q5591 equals 20.91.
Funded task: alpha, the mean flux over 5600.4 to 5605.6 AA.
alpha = 20.5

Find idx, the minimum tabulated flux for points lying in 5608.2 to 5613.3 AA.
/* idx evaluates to 20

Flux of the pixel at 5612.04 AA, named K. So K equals 20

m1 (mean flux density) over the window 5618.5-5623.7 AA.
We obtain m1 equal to 20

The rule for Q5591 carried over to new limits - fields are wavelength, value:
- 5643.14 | 22.68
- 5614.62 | 18.5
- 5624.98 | 19.66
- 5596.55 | 20.03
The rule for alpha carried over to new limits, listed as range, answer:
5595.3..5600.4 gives 19.9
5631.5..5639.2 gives 21.5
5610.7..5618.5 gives 19.2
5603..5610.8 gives 21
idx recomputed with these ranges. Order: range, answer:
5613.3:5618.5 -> 18.5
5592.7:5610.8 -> 19.71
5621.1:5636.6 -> 19.66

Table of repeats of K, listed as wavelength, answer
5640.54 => 21.75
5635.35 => 20.76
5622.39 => 19.91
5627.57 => 20.16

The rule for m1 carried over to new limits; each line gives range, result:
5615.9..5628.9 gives 19.8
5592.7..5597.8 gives 20.2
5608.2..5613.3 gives 20.6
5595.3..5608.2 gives 20.4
